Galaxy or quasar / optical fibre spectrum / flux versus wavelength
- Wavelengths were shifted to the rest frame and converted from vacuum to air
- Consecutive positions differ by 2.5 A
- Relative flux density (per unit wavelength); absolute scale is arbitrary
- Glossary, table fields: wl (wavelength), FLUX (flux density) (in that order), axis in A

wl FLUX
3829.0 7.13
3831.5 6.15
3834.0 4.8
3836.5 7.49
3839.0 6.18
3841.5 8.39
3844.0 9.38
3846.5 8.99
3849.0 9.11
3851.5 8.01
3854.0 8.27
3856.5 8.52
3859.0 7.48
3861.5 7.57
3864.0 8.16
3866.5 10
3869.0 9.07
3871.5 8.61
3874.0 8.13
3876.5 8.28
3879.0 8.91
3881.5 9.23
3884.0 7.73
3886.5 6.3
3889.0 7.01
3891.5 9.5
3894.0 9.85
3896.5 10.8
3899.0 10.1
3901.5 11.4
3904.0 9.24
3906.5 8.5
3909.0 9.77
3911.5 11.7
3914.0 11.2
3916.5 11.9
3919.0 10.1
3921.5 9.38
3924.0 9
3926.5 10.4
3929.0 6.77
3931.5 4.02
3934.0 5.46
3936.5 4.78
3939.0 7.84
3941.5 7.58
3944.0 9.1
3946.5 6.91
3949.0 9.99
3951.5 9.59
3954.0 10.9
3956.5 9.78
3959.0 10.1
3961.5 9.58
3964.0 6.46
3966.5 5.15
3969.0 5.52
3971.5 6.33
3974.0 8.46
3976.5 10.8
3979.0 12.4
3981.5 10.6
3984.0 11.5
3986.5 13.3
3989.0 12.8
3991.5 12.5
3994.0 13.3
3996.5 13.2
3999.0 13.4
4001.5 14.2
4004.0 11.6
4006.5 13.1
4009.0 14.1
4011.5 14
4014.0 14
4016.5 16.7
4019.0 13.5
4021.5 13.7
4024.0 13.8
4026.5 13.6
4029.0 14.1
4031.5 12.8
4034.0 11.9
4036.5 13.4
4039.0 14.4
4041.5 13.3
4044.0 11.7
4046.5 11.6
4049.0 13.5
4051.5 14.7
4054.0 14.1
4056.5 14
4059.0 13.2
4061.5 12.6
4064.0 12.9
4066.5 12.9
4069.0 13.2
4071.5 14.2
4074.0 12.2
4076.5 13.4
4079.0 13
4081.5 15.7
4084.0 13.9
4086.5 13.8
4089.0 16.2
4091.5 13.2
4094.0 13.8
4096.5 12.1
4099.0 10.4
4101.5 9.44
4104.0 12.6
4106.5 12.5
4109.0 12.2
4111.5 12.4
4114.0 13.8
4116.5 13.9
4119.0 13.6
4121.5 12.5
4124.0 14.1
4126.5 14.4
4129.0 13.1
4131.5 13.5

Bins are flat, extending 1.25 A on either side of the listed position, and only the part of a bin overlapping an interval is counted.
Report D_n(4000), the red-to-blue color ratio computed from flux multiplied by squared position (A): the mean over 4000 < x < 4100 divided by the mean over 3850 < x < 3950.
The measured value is 1.7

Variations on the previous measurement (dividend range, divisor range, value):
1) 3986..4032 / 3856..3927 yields 1.56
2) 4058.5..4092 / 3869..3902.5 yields 1.68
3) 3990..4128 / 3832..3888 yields 1.82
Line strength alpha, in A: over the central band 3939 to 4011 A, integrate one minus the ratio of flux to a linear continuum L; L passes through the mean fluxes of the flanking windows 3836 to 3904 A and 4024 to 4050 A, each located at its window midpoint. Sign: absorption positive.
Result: 6.7 A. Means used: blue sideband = 8.63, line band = 10.4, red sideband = 13.1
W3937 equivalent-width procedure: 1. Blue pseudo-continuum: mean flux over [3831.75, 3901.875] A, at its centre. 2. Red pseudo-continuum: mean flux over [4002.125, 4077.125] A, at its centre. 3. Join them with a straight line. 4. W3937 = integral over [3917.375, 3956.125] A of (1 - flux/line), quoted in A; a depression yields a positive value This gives 8.3 A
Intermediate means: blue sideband 8.4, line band 8.2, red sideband 13.4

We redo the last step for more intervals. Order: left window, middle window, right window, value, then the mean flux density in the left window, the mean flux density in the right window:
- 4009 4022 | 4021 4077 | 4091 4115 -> 1.2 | 14.4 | 12.2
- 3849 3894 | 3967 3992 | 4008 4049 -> 3.7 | 8.35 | 13.5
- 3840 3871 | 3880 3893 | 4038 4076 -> 1.8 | 8.56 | 13.2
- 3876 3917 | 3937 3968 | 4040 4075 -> 6.6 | 9.47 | 13.2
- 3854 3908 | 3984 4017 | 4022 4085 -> -4.0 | 8.77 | 13.4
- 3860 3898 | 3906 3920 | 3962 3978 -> -4.3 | 8.61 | 7.32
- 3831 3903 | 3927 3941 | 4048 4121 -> 5.3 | 8.42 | 13.2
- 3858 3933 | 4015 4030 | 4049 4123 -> -3.1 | 9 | 13.2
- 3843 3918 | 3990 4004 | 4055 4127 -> -2.2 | 9.09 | 13.2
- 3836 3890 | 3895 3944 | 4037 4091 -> 3.6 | 8.23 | 13.5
